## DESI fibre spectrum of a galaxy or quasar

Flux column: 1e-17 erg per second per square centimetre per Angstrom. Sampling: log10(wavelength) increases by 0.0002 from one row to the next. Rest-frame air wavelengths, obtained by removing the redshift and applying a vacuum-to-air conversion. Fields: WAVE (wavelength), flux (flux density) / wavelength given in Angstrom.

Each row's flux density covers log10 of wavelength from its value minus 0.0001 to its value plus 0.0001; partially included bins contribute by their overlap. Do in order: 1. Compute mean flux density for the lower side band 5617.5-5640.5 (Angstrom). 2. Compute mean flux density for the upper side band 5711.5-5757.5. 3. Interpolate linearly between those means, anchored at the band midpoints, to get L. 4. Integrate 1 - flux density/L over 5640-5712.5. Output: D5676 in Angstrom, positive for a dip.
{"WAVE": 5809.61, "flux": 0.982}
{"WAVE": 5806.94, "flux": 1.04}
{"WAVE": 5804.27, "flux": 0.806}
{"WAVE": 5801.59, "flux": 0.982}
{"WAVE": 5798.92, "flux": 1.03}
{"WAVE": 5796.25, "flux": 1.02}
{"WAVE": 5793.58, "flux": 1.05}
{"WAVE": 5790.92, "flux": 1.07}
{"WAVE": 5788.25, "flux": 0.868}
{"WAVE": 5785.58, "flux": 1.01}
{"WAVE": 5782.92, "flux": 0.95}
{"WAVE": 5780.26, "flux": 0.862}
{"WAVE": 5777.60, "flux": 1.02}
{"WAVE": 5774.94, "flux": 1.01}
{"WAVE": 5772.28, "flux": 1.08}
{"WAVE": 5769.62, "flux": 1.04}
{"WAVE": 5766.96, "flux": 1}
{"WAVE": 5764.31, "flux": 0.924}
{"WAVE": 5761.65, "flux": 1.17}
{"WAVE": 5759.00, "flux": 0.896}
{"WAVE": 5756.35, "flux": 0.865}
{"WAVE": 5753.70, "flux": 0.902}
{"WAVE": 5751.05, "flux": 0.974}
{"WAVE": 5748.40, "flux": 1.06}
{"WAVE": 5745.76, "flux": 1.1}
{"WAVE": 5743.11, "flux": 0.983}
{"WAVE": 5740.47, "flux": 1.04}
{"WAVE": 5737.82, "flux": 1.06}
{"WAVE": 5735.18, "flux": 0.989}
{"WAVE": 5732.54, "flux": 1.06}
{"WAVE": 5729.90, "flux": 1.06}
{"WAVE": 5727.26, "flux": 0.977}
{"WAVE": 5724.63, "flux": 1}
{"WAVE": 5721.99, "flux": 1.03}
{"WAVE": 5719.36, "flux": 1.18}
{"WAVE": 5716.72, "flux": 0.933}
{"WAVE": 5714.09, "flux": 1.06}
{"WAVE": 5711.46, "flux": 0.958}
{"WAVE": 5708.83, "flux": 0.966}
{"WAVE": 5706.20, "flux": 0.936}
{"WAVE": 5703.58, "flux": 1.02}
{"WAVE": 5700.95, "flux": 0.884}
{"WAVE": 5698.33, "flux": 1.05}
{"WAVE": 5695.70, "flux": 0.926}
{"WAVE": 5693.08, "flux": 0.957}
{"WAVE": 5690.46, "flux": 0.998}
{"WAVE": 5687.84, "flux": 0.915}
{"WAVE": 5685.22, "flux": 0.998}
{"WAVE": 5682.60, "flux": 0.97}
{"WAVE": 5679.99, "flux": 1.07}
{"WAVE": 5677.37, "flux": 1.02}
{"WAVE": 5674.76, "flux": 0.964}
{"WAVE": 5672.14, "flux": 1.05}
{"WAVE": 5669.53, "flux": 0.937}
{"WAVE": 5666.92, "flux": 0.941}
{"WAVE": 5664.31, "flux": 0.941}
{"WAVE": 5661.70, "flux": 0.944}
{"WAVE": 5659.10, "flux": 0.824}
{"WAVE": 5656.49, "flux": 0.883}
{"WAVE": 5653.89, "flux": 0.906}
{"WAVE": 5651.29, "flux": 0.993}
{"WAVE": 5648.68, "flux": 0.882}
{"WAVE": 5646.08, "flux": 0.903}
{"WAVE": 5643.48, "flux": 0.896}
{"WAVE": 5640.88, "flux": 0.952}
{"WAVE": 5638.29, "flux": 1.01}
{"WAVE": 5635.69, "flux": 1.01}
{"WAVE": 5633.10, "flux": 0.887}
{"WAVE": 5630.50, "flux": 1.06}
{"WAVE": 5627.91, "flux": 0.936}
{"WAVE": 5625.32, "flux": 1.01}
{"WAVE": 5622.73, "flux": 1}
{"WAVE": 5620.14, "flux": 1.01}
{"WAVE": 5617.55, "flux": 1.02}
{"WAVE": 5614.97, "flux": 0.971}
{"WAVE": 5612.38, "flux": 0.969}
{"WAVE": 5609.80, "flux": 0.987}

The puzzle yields 3.51 Angstrom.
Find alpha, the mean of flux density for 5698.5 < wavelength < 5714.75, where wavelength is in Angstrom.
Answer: 0.973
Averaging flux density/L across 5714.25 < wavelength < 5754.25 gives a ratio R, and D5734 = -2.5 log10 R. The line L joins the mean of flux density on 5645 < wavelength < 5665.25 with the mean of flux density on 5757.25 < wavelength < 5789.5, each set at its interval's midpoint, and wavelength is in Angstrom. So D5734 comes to -0.07 mag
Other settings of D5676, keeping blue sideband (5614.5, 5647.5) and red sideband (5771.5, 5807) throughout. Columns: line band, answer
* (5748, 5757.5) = 0.4 Angstrom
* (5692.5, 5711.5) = 0.3 Angstrom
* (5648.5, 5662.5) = 1.0 Angstrom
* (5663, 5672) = 0.2 Angstrom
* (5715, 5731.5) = -0.9 Angstrom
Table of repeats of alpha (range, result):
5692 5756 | 1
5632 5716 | 0.958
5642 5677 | 0.931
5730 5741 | 1.04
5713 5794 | 1.01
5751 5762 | 0.942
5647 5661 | 0.9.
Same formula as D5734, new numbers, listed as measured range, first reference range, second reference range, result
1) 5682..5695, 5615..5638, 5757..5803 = 0.03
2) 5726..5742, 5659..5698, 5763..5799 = -0.05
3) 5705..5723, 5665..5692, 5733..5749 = 0.01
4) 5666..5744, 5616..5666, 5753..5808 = -0.04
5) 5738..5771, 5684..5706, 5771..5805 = -0.02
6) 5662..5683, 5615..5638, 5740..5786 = 0.01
